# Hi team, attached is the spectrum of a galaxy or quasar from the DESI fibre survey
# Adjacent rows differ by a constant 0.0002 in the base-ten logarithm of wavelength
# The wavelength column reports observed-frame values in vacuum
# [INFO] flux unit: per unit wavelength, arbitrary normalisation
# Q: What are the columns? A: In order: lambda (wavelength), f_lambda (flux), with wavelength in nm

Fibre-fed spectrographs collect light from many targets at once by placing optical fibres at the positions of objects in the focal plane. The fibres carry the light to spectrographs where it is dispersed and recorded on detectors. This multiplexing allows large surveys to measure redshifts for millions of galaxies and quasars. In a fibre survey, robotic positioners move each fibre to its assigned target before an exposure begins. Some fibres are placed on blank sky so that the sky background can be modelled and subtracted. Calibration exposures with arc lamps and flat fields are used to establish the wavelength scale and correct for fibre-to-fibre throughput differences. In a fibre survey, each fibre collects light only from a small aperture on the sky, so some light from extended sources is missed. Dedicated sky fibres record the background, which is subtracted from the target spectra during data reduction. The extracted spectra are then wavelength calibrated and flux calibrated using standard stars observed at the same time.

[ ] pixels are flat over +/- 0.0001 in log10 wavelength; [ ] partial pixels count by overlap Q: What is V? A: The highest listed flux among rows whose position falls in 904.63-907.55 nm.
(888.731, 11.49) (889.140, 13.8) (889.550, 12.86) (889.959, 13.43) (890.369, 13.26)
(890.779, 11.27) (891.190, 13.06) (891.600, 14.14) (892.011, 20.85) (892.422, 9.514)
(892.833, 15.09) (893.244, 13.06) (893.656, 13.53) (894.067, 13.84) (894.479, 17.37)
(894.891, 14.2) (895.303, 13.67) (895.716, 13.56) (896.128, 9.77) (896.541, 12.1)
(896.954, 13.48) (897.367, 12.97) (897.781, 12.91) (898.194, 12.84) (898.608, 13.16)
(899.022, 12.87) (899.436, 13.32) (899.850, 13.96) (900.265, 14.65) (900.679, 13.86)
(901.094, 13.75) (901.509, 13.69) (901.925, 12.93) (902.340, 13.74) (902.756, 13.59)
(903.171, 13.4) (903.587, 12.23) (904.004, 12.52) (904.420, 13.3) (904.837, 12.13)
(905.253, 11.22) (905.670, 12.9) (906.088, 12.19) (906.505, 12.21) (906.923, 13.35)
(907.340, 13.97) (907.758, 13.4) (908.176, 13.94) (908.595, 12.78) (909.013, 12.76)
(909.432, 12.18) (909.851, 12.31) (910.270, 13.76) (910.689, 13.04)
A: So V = 13.97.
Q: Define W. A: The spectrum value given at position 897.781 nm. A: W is 12.91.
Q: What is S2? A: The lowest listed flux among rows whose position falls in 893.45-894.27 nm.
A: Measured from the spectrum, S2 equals 13.53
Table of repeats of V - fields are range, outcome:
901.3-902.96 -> 13.74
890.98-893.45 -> 20.85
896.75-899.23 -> 13.48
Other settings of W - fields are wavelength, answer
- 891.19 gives 13.06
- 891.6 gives 14.14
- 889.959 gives 13.43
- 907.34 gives 13.97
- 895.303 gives 13.67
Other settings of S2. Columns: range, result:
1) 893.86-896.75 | 9.77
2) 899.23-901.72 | 13.32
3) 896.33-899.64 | 12.1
